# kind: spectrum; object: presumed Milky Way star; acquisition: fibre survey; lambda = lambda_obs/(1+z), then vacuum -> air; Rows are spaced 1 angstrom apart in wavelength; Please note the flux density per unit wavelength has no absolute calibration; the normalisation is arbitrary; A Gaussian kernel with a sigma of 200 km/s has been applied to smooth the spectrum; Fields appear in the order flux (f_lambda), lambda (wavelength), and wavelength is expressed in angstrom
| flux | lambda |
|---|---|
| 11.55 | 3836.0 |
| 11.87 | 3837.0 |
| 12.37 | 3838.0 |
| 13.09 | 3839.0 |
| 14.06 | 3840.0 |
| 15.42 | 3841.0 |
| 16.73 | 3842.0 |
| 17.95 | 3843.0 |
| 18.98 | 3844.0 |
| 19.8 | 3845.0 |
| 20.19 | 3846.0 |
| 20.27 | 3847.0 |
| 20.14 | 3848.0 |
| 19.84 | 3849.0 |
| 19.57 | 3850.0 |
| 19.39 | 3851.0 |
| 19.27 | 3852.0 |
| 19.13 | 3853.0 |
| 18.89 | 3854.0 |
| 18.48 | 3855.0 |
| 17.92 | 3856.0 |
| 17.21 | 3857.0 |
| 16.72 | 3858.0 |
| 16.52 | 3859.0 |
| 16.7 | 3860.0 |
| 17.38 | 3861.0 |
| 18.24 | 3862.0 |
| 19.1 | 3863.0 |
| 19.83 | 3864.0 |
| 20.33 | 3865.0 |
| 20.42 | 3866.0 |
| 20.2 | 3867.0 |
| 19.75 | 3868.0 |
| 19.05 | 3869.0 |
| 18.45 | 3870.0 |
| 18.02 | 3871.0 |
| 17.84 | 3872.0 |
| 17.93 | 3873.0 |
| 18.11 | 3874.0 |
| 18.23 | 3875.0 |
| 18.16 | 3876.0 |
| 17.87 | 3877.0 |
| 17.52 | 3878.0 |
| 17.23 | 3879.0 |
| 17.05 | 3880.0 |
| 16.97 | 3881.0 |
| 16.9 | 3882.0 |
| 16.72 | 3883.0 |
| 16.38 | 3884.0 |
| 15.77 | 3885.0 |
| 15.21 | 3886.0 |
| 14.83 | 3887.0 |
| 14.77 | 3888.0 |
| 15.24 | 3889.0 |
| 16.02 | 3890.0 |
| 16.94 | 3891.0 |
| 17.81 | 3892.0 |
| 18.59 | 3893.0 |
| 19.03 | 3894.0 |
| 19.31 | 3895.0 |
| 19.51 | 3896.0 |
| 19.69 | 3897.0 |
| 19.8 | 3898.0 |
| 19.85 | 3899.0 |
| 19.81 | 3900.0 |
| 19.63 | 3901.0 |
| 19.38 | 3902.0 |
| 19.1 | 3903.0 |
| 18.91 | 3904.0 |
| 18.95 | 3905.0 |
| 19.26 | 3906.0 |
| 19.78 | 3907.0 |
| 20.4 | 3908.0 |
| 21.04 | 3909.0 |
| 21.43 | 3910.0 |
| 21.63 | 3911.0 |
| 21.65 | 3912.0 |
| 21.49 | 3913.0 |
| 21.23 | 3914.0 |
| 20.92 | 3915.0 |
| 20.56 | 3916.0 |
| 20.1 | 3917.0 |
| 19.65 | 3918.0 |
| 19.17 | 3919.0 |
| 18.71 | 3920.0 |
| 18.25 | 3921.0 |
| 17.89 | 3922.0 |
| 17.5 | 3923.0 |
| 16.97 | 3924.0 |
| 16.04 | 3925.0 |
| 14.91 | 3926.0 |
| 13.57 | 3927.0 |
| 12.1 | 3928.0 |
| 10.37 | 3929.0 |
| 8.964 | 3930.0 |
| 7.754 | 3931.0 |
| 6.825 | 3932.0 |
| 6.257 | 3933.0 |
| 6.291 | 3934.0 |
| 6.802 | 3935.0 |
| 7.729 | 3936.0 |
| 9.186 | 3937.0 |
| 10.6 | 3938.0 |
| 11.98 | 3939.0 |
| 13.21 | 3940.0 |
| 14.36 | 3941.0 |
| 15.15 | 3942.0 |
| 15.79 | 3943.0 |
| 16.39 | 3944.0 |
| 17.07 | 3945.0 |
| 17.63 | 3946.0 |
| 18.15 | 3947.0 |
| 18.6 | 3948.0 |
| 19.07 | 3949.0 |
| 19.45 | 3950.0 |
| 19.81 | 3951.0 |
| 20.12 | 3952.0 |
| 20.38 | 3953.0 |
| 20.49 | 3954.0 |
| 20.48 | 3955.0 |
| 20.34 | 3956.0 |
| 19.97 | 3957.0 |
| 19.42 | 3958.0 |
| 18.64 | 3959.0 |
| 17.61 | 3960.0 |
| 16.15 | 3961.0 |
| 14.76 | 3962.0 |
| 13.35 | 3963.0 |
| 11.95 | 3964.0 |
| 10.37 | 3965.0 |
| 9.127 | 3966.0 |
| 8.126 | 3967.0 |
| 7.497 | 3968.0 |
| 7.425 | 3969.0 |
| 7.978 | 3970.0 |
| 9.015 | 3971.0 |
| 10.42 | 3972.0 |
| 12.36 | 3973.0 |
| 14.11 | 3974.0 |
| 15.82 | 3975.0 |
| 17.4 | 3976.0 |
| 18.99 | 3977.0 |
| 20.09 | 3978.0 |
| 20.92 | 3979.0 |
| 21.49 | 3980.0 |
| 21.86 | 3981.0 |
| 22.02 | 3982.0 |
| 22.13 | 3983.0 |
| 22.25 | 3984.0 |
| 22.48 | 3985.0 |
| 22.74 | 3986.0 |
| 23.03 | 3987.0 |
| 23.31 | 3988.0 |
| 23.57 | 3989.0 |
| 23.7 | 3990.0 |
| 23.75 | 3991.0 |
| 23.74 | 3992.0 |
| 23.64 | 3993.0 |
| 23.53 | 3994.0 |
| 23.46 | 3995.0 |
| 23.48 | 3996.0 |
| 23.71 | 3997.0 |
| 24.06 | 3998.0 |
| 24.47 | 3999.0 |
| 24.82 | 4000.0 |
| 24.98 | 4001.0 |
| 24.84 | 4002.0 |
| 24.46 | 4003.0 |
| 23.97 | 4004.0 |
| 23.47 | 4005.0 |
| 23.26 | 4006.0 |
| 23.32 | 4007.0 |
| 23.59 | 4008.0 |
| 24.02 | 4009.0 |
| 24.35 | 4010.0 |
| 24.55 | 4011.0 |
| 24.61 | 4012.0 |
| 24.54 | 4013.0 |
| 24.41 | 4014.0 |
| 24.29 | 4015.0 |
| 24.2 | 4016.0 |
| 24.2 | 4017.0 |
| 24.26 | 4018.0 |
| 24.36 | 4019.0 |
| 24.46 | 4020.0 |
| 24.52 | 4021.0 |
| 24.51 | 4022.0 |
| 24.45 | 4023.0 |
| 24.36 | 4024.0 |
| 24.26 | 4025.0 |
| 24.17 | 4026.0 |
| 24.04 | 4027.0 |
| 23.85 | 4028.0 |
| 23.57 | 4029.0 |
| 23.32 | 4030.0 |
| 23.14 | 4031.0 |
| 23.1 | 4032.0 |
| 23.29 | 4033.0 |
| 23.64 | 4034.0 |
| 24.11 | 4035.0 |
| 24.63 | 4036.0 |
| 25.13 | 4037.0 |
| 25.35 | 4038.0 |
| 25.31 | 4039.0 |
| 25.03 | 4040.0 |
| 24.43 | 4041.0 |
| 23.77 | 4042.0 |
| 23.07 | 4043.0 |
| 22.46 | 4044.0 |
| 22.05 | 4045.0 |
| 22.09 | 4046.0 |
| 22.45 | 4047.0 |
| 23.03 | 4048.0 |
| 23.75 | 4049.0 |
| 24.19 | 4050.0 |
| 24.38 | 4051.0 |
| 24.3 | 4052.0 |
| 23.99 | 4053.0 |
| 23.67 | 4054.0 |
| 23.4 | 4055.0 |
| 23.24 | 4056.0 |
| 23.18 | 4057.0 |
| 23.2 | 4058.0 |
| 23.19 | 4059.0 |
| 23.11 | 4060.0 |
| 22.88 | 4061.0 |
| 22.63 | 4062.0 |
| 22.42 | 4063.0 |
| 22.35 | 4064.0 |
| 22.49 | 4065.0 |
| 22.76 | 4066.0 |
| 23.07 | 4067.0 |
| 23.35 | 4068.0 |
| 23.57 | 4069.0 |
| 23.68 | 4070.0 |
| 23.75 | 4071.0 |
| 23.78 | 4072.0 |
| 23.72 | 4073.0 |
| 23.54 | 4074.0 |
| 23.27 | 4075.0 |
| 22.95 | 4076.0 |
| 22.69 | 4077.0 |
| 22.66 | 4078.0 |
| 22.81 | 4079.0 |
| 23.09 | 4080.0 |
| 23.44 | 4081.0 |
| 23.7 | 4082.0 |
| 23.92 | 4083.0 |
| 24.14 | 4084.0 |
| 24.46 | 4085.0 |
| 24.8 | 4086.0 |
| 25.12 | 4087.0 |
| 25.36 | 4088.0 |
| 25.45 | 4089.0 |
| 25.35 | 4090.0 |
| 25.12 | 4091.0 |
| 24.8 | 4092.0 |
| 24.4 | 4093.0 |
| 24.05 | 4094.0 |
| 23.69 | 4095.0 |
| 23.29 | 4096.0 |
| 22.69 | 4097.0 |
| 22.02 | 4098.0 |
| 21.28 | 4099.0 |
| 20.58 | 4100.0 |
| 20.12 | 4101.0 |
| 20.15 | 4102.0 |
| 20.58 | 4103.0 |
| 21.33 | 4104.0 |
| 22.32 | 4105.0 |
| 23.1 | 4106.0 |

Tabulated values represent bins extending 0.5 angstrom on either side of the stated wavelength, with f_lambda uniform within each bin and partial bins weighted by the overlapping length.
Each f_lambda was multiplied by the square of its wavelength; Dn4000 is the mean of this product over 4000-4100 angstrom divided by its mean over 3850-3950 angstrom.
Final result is 1.50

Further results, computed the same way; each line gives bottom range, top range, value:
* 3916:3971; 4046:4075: 1.70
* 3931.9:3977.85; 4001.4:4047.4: 1.74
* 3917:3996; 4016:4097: 1.52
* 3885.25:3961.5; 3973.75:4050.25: 1.44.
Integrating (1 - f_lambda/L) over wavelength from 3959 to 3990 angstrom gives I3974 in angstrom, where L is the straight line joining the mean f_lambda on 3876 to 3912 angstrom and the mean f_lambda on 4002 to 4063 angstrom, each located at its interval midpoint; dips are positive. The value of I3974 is 7.4 angstrom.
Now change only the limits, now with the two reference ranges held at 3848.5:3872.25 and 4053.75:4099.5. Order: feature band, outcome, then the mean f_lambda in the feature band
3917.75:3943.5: 9.38 angstrom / 12.9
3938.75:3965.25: 4.55 angstrom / 17.2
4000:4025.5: -2.51 angstrom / 24.3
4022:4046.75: -1.42 angstrom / 23.9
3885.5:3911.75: 1.12 angstrom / 18.7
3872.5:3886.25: 1.38 angstrom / 17.2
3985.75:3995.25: -0.83 angstrom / 23.5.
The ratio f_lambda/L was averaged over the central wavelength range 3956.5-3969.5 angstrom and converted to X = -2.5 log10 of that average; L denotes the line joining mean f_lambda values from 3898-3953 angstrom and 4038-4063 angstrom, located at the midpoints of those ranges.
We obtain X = 0.35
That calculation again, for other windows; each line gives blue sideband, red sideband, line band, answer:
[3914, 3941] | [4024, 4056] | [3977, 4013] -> -0.18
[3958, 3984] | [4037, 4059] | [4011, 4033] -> -0.17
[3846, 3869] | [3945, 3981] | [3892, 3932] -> -0.04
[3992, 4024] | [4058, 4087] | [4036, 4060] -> 0.00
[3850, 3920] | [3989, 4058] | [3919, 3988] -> 0.35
